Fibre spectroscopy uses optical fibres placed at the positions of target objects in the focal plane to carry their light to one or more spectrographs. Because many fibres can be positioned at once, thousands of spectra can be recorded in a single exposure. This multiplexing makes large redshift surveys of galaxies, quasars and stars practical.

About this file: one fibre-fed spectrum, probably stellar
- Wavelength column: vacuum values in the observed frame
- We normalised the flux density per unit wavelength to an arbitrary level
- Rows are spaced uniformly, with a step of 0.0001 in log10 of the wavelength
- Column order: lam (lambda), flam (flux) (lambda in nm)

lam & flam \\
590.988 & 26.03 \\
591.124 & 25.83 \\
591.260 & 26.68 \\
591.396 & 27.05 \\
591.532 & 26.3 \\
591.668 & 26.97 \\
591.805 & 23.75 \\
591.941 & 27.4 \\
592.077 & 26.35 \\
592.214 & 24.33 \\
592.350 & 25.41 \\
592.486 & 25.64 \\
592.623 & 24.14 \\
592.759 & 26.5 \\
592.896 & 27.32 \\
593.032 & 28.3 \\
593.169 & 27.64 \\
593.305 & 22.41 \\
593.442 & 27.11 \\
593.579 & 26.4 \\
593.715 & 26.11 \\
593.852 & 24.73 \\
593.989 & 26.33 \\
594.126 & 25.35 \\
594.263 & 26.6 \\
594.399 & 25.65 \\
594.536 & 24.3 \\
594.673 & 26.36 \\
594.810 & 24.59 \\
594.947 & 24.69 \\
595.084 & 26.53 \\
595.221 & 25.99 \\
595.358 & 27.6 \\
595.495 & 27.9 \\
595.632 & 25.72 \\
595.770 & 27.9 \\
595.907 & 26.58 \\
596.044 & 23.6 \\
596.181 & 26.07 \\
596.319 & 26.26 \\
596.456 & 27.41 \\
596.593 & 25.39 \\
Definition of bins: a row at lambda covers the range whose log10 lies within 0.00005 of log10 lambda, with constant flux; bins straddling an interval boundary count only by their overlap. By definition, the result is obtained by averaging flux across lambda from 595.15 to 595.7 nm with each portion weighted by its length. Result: 26.8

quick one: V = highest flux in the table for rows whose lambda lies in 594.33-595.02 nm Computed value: 26.36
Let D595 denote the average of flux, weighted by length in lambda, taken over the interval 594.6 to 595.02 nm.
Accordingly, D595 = 25.2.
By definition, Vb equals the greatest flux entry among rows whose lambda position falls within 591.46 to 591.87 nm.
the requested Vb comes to 26.97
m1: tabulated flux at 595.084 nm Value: 26.53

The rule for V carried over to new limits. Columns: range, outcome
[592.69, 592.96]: 27.32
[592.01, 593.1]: 28.3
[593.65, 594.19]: 26.33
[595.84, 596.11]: 26.58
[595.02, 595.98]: 27.9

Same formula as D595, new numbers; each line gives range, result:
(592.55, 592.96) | 25.9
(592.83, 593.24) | 27.8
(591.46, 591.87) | 25.7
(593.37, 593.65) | 26.7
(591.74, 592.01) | 25.7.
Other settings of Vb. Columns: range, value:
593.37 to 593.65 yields 27.11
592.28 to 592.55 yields 25.64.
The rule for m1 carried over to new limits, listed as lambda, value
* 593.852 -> 24.73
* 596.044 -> 23.6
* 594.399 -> 25.65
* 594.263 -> 26.6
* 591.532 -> 26.3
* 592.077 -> 26.35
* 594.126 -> 25.35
